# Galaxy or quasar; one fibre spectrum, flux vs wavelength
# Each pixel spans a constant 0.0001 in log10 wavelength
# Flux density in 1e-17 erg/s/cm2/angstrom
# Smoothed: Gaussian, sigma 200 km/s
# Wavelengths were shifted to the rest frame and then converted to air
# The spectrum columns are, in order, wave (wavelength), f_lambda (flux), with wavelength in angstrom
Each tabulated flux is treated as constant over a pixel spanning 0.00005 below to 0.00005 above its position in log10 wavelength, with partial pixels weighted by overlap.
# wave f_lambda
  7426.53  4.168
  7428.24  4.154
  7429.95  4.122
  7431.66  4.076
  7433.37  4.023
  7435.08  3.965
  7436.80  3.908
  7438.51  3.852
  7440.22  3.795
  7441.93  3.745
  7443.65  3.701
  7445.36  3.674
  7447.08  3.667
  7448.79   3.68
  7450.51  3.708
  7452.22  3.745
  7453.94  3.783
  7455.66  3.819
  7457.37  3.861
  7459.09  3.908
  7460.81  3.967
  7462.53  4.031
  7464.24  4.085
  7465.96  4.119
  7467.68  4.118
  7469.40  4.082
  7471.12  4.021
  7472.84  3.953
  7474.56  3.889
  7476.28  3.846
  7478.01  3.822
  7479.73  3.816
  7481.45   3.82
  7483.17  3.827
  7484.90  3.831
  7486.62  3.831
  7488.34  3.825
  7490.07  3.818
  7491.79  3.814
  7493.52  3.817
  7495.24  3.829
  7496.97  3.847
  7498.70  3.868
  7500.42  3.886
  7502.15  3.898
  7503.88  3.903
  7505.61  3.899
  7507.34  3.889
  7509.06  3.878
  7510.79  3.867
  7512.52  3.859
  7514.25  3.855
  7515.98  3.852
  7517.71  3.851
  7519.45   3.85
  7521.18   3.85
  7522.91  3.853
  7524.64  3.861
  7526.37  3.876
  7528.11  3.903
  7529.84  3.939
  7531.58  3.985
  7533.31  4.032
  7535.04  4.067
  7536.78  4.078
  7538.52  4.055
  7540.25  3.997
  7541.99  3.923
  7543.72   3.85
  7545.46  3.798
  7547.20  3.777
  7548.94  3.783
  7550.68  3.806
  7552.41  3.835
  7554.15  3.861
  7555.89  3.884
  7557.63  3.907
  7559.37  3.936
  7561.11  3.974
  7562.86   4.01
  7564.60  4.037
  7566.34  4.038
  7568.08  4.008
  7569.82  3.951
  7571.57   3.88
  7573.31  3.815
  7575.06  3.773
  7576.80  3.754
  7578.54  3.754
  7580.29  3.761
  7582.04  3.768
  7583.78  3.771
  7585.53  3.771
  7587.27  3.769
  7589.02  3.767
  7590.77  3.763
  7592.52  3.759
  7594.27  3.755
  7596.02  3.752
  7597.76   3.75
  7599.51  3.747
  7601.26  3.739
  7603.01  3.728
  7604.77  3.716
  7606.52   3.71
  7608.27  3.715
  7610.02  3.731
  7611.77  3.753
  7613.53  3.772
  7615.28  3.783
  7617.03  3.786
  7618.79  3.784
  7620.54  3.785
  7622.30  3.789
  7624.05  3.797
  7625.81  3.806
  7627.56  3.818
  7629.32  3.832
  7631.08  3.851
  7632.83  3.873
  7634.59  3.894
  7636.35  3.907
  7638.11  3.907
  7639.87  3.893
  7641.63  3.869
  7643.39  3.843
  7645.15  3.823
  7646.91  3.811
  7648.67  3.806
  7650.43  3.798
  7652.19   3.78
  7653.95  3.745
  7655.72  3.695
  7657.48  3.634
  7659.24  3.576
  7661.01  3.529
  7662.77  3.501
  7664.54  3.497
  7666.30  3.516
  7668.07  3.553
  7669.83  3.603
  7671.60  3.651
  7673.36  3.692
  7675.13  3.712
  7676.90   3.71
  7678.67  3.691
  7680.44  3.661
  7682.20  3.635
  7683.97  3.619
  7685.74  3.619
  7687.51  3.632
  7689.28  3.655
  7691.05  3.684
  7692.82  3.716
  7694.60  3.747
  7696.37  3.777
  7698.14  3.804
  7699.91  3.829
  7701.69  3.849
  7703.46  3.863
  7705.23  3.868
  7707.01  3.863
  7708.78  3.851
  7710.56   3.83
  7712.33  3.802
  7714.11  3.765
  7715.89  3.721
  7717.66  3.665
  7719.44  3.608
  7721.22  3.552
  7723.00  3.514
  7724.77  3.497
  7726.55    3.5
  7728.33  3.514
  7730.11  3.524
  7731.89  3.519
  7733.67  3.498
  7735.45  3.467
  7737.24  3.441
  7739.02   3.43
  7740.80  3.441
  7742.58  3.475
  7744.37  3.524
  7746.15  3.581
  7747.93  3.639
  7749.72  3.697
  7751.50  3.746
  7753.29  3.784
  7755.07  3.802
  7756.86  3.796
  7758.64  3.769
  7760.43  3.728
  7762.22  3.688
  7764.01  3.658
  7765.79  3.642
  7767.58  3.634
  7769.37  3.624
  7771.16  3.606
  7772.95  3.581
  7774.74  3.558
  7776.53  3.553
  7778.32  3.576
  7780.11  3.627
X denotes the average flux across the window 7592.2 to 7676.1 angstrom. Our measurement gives 3.74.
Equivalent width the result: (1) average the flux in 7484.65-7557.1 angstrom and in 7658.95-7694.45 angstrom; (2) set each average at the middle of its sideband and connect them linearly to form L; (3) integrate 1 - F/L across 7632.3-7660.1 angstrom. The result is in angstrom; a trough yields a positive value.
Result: -1.0 angstrom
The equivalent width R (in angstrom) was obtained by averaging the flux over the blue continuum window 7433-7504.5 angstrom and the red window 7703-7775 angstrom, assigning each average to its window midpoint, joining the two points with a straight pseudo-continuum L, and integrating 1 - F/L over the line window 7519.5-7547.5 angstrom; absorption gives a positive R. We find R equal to -0.9 angstrom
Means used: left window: 3.87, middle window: 3.93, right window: 3.64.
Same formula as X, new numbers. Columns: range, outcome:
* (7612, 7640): 3.83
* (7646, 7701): 3.67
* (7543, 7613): 3.82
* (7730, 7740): 3.47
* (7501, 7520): 3.87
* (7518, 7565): 3.91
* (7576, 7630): 3.76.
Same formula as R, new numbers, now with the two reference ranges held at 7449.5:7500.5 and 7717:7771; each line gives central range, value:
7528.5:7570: -1.44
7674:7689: 0.02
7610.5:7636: -0.56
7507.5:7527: -0.10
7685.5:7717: -1.12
